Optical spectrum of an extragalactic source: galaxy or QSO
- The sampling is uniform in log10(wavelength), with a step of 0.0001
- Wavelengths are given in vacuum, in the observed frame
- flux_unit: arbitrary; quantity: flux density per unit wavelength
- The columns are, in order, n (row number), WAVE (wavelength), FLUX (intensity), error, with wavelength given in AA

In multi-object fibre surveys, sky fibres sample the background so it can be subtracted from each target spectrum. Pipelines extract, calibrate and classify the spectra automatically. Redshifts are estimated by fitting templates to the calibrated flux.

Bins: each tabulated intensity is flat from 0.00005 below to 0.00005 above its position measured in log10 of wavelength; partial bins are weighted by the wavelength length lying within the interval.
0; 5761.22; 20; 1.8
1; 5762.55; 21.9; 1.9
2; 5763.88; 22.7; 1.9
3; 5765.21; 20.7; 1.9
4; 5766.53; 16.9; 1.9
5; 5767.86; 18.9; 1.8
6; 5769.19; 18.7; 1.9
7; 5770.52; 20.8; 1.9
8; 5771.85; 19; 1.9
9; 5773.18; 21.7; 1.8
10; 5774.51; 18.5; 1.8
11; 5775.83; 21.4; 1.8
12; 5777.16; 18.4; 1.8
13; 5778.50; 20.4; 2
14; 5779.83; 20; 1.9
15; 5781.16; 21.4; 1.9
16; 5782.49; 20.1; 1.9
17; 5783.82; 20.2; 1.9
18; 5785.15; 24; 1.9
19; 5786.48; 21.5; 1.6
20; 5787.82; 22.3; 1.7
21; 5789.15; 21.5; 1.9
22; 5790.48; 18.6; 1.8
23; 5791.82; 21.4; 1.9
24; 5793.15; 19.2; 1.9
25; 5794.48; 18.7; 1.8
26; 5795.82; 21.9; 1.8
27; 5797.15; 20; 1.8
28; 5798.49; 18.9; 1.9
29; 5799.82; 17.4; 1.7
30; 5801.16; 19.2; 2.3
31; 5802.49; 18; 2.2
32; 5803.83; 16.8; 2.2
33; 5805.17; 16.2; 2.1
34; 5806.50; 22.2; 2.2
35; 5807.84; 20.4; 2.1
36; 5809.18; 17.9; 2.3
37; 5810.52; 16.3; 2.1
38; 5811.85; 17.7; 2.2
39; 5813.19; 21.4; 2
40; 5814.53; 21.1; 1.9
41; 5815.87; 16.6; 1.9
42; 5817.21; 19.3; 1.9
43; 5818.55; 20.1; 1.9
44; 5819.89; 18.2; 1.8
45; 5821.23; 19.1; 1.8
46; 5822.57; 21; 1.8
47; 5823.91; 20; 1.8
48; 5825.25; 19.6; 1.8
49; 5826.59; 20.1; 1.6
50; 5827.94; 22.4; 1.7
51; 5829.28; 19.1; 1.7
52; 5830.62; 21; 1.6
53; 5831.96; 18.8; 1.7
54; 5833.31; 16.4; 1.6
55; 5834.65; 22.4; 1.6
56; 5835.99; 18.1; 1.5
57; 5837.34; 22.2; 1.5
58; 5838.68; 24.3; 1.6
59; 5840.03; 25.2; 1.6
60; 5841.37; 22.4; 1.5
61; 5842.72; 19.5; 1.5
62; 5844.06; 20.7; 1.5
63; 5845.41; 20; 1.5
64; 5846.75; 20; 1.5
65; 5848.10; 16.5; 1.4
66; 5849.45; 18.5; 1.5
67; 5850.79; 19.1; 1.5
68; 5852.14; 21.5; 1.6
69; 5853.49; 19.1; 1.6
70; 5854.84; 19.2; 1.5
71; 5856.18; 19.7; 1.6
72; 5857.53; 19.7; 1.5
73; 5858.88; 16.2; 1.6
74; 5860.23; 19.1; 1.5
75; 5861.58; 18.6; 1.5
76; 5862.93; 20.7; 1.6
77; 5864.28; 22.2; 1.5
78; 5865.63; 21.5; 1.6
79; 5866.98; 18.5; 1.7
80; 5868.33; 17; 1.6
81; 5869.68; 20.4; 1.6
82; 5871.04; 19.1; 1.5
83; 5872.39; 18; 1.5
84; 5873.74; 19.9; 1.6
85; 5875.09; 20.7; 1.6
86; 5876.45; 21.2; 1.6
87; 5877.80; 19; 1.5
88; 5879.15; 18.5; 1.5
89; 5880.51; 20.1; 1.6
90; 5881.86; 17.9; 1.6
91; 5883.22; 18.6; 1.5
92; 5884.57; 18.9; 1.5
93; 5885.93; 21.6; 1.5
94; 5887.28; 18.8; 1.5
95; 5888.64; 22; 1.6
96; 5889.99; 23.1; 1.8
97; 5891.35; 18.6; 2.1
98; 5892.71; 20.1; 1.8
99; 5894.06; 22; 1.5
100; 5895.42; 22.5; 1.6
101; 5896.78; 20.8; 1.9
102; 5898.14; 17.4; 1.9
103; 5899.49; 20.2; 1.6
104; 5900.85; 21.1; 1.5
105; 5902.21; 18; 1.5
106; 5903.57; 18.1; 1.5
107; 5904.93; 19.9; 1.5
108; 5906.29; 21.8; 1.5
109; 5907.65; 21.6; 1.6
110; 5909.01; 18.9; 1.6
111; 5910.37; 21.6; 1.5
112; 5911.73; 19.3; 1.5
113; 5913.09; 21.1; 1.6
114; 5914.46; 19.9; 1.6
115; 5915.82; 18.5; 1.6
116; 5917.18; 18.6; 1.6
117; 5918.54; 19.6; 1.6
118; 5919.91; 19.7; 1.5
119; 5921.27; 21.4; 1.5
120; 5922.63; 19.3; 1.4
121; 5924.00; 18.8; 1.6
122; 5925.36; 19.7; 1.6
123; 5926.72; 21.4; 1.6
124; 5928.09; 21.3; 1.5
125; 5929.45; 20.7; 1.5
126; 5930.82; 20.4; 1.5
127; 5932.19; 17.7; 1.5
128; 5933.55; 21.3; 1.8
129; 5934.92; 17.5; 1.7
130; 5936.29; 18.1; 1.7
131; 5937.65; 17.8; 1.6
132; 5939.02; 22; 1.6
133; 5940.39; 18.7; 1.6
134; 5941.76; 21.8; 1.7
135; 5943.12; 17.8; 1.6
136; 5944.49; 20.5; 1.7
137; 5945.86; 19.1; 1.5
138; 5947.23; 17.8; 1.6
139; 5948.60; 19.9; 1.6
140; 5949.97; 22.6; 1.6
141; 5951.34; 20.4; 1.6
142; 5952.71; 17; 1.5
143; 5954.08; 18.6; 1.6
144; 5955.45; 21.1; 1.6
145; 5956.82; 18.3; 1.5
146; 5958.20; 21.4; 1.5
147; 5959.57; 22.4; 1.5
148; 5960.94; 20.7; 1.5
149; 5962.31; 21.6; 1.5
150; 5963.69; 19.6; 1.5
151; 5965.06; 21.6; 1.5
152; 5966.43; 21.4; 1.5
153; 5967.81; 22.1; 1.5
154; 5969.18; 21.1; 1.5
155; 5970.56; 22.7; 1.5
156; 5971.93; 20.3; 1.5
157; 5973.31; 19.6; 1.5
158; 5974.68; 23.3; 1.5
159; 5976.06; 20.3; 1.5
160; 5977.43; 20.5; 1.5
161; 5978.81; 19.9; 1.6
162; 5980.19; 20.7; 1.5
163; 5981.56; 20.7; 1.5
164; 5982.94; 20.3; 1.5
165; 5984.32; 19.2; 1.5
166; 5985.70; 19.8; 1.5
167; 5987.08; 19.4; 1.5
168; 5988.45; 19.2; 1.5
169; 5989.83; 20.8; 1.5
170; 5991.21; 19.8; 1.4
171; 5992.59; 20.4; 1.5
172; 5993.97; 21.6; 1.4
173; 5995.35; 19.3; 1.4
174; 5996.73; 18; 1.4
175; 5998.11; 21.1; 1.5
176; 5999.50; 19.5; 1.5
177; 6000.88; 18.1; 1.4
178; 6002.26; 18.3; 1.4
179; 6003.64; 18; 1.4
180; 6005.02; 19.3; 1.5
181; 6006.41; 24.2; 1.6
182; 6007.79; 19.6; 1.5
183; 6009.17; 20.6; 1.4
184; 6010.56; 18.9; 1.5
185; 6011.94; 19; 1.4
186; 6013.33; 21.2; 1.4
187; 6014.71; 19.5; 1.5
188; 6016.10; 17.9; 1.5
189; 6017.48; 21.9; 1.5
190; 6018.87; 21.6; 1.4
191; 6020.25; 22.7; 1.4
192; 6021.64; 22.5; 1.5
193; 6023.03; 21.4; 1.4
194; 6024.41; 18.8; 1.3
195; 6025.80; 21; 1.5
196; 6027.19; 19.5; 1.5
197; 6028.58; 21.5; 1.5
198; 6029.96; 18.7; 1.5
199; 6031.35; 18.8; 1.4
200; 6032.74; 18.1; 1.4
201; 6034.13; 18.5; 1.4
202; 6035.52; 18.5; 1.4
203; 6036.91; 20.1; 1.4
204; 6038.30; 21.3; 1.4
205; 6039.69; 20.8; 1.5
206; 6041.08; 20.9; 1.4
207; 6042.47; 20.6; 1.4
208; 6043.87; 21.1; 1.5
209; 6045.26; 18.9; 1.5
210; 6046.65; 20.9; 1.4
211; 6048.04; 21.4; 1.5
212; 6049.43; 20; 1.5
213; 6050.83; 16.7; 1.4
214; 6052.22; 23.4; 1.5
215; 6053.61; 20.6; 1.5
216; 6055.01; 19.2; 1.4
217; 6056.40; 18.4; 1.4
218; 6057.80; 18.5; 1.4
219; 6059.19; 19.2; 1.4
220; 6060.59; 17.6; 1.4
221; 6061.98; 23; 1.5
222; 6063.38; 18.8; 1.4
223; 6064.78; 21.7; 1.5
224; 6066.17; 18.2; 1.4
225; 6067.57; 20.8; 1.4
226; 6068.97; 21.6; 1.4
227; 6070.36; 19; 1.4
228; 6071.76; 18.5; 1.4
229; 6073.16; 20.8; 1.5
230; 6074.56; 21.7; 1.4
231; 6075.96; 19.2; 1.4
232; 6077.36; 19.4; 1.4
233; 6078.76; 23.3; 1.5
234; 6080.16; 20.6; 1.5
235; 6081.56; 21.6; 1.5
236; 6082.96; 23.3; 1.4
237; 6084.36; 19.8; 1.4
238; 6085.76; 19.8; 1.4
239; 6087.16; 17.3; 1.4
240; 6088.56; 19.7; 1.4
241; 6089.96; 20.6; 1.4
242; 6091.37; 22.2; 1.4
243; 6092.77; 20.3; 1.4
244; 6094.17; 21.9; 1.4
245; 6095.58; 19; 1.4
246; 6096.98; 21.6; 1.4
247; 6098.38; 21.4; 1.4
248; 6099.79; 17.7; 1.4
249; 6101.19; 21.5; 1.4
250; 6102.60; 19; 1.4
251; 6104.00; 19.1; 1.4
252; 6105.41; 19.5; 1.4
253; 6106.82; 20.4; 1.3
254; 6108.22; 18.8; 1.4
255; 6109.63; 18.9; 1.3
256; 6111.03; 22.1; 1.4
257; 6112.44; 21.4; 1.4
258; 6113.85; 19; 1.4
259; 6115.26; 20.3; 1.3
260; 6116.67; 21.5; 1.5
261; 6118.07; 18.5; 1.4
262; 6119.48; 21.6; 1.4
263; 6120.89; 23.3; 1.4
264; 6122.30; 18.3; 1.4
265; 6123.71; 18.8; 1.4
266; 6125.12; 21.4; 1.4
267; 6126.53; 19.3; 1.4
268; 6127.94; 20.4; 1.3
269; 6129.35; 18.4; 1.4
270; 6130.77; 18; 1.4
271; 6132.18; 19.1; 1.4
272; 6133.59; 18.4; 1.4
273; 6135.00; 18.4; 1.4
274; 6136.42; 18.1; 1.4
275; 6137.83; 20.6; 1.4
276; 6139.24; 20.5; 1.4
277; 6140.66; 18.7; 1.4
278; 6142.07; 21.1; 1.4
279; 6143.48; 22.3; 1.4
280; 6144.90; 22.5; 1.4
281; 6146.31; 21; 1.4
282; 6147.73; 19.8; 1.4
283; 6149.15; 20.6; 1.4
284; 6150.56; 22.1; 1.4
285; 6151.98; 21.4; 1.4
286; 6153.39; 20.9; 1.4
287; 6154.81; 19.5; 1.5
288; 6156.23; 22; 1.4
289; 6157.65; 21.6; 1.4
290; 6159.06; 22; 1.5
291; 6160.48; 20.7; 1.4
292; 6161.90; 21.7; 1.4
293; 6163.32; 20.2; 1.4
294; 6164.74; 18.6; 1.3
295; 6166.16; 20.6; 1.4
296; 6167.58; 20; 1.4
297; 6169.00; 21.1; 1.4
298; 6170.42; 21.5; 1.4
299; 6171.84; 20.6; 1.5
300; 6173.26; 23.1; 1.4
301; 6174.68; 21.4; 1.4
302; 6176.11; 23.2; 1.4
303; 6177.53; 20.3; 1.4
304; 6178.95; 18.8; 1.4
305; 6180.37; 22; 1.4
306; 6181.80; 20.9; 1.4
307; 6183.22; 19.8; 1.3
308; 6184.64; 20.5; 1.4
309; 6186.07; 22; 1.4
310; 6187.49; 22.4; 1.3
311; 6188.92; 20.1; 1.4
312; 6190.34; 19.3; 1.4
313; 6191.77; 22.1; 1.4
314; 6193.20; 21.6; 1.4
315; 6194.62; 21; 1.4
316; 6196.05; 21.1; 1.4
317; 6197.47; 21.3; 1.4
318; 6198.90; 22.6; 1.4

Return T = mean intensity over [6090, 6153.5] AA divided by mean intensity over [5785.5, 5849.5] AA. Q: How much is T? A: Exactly 1.02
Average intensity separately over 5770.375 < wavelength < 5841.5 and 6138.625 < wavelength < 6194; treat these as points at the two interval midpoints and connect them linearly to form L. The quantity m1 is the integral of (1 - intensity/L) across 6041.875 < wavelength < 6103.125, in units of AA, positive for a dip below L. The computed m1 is 1.5 AA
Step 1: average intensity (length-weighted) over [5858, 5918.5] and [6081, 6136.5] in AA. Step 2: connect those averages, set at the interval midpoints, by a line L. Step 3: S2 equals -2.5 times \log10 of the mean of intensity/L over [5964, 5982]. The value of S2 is -0.06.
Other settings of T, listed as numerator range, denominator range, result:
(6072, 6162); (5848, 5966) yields 1.03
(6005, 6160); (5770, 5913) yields 1.02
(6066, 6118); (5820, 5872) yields 1.02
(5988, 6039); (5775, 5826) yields 1.01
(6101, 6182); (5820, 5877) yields 1.02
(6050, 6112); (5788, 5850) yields 1.02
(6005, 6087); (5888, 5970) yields 1.01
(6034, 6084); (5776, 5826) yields 1.03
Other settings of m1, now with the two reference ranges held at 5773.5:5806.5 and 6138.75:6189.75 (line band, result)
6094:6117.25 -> 0.76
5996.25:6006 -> 0.68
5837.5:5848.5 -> -0.65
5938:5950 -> 0.31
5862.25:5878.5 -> 0.23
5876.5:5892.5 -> 0.30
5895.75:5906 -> 0.34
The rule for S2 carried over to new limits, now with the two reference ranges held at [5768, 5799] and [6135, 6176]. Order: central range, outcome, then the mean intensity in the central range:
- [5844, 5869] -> 0.061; 19.3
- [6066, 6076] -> 0.033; 20.1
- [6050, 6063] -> 0.060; 19.6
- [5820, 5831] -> 0.013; 20.2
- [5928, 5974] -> 0.024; 20.1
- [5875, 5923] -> 0.027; 20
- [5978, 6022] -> 0.030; 20.1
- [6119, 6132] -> 0.050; 19.9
